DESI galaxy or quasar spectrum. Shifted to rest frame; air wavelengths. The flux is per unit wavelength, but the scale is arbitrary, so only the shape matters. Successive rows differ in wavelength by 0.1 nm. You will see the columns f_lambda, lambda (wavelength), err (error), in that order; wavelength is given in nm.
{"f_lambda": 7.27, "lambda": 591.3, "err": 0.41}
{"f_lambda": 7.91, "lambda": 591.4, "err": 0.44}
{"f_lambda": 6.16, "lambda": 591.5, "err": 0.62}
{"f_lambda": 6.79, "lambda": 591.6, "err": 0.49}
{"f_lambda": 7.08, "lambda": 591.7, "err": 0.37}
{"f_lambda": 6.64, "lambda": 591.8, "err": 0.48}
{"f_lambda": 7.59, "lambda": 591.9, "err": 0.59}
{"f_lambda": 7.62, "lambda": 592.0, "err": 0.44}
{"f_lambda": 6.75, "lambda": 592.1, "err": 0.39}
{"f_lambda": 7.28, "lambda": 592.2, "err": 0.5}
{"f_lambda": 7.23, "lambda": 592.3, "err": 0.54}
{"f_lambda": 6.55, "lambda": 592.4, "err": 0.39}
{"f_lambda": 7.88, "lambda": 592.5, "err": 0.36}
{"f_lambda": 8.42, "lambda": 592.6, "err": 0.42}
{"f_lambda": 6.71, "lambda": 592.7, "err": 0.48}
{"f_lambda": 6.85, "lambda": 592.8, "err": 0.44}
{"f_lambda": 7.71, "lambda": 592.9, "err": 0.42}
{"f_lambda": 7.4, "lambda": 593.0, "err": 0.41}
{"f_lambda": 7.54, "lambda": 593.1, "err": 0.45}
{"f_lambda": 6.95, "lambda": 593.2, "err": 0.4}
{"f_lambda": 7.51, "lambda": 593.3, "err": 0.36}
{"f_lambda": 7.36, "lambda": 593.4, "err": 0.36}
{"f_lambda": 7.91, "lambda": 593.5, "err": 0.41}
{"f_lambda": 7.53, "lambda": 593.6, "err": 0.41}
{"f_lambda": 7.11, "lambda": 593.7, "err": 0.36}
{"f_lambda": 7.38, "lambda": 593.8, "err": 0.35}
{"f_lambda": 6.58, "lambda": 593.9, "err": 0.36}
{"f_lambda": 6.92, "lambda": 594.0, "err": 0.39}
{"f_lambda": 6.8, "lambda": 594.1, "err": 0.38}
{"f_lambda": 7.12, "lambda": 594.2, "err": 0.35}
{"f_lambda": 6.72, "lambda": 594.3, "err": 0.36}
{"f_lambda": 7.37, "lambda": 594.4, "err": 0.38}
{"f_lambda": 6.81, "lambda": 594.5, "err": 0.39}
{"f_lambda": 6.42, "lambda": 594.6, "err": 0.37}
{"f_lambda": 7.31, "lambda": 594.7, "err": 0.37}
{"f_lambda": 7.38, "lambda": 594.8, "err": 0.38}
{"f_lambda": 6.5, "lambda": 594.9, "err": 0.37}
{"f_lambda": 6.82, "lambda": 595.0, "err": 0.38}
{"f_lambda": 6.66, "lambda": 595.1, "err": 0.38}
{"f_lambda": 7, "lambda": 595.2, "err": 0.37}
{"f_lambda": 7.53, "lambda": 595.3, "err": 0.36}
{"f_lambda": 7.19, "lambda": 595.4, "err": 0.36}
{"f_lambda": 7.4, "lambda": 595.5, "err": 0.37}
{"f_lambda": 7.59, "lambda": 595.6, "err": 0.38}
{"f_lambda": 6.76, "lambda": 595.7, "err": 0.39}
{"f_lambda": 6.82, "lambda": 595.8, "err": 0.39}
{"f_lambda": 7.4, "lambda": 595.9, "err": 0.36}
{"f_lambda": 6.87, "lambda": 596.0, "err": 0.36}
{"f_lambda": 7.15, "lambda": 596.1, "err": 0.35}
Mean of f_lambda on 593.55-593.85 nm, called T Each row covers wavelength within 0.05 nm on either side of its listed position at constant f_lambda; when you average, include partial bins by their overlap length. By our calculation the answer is 7.34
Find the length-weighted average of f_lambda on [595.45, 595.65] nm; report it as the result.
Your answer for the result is 7.5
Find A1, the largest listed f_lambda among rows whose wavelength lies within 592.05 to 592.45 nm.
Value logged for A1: 7.28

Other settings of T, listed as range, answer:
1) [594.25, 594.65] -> 6.83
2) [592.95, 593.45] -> 7.35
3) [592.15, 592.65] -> 7.47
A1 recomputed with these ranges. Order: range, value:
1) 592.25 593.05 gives 8.42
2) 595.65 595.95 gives 7.4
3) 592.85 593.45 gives 7.71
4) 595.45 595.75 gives 7.59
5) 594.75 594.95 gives 7.38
